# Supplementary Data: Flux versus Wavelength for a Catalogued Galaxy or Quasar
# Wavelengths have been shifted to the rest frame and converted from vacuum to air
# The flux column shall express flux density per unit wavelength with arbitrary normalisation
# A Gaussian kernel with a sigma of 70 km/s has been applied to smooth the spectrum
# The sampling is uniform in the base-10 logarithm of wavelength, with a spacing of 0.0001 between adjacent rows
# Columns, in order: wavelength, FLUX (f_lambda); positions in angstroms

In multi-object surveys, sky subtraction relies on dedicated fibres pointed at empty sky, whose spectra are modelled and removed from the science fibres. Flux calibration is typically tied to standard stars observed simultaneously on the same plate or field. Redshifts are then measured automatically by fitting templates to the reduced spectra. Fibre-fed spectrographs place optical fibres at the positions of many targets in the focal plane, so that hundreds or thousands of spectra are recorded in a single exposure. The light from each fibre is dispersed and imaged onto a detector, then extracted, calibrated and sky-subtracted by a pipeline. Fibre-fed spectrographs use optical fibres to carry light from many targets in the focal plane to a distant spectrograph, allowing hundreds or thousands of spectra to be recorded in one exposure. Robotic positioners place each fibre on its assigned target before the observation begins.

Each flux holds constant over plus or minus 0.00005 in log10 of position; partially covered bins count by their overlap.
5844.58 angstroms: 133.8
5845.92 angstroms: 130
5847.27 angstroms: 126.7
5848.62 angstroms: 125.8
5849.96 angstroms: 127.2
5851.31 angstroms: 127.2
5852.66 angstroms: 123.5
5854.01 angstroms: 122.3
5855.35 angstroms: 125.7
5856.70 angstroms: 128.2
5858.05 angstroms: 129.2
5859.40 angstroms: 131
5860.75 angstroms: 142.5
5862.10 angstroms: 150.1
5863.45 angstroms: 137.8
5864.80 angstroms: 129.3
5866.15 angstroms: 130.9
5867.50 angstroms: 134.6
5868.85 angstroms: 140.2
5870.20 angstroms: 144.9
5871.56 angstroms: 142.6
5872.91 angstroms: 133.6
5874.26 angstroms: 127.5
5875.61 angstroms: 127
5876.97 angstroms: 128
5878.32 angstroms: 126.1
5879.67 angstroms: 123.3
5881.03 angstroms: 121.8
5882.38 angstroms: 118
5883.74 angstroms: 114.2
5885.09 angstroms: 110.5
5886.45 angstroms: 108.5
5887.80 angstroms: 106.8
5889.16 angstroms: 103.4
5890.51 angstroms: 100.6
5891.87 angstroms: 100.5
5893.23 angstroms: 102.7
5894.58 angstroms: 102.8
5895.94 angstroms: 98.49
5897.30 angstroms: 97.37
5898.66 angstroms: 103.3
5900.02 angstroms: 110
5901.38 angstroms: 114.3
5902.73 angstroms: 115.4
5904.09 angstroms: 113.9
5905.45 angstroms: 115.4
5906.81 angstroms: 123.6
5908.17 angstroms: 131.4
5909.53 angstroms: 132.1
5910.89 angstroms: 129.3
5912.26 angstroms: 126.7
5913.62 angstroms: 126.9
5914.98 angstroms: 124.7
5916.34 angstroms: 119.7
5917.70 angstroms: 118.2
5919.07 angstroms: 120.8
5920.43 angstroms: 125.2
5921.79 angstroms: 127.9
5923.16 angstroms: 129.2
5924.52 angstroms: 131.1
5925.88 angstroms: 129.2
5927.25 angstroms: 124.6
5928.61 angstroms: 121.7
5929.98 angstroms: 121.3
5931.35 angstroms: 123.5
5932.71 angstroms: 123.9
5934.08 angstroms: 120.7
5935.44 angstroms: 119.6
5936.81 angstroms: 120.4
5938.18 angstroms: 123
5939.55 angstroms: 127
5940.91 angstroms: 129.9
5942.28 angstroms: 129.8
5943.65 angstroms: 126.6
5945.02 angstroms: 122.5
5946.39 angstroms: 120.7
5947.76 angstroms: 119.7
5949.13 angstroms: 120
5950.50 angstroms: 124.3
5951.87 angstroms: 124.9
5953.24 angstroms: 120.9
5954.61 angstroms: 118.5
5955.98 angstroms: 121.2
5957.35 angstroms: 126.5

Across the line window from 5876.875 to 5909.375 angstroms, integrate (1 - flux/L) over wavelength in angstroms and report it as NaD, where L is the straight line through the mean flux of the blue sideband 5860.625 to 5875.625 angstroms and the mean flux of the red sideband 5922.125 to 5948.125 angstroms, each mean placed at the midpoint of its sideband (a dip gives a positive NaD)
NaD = 5.0 angstroms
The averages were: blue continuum 137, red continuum 125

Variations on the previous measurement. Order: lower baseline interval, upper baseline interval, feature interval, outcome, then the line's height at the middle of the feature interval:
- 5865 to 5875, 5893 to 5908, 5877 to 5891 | 1.1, 124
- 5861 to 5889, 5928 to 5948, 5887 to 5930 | 2.8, 125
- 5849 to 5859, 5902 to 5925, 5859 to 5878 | -1.5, 126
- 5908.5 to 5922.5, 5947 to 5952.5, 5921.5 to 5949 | -0.2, 123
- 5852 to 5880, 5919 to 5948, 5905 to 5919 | 0.3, 127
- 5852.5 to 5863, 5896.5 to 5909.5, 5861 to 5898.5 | 1.0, 124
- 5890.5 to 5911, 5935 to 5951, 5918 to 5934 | -0.8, 119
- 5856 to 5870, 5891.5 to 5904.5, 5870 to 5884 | -0.4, 124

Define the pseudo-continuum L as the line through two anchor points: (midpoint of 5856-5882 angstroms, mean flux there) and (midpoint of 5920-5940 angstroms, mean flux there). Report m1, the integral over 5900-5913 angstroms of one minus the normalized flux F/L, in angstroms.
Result 0.6 angstroms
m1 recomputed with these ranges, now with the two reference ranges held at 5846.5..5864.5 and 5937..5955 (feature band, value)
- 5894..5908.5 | 1.8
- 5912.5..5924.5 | 0.1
